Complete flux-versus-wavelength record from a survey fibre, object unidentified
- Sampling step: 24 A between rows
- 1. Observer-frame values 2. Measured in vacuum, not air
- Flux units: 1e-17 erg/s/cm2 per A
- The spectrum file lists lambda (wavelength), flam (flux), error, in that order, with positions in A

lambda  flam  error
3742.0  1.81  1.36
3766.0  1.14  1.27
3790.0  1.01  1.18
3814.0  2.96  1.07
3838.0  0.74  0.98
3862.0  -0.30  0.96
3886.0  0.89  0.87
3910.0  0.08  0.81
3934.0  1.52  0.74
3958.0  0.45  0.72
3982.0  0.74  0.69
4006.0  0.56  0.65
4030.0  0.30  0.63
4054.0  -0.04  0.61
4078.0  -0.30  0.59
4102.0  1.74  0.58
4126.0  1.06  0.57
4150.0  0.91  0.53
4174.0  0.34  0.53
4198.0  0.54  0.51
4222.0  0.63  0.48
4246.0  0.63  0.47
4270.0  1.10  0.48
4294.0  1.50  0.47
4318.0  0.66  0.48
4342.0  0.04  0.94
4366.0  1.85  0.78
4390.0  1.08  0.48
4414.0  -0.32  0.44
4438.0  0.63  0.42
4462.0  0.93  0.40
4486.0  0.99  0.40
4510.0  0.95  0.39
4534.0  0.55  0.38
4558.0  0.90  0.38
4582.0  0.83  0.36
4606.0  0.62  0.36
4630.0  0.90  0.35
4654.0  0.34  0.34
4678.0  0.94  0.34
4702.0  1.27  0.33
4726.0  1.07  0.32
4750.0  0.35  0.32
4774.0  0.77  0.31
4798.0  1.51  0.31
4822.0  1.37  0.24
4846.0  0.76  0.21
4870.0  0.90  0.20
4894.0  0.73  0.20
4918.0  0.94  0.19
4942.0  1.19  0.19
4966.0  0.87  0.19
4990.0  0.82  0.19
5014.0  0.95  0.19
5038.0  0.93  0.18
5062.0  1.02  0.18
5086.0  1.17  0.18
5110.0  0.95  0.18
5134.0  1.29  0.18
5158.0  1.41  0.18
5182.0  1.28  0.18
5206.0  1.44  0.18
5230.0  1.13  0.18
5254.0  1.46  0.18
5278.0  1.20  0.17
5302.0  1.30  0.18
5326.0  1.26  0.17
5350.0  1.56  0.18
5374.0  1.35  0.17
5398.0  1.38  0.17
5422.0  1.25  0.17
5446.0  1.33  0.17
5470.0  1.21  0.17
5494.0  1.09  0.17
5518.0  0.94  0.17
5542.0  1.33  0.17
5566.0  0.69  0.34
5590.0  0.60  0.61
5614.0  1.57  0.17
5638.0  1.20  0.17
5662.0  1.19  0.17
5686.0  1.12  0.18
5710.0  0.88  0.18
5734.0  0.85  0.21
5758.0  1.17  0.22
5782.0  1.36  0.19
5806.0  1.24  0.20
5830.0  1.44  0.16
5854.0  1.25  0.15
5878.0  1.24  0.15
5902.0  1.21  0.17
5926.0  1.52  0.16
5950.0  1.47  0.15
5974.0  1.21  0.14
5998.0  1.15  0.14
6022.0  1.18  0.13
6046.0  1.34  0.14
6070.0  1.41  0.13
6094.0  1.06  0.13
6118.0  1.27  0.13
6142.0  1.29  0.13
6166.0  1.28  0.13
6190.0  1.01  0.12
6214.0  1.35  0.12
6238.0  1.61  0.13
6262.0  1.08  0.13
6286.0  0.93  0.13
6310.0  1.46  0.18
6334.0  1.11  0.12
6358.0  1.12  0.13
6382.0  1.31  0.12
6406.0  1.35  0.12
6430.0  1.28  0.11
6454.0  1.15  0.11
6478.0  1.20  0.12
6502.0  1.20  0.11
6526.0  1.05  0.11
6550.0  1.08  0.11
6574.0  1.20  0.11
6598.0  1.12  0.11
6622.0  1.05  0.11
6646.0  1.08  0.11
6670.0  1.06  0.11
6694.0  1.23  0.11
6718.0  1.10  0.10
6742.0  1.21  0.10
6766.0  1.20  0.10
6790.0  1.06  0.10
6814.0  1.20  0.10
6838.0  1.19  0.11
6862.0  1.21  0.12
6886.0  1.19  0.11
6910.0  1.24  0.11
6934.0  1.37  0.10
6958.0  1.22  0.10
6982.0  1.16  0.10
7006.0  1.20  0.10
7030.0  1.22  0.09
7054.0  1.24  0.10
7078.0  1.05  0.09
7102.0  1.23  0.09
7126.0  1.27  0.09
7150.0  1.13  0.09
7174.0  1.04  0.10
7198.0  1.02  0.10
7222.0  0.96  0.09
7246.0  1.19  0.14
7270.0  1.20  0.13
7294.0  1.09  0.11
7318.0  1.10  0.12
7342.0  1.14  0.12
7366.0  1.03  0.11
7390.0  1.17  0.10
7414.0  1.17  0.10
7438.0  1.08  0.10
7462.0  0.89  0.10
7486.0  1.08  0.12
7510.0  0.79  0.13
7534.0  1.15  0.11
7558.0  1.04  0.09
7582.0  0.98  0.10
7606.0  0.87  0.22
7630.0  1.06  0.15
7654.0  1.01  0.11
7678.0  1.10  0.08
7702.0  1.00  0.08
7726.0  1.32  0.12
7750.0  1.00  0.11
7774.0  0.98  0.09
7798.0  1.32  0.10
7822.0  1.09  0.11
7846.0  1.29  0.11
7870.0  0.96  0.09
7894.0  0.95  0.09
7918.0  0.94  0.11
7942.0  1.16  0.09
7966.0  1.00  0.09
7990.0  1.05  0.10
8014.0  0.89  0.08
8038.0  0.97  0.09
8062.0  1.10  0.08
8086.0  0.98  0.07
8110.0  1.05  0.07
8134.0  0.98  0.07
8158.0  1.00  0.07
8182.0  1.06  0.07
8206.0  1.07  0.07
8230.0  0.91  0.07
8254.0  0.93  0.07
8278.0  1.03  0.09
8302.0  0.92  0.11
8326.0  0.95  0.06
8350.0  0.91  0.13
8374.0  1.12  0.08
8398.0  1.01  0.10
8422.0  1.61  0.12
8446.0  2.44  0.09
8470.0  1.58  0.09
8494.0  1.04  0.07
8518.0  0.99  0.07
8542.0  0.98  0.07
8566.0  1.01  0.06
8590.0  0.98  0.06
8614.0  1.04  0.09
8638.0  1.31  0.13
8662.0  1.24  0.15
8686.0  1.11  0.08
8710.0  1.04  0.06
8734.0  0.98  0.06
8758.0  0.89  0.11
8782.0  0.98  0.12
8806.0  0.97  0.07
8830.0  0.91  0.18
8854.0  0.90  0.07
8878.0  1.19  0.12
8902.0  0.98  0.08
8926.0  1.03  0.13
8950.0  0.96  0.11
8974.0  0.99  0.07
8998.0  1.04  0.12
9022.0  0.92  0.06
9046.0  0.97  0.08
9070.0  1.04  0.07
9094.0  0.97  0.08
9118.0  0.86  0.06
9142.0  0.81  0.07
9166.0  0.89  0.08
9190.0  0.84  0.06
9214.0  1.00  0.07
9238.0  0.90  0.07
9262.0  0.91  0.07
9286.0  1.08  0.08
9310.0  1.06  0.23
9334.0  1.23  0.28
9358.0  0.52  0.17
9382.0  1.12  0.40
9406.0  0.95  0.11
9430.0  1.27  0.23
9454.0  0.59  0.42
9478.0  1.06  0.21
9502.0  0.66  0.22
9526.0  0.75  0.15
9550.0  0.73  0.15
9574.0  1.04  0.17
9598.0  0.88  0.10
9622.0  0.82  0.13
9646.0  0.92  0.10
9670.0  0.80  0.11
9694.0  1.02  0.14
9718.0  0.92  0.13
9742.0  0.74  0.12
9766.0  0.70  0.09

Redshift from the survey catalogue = 0.28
